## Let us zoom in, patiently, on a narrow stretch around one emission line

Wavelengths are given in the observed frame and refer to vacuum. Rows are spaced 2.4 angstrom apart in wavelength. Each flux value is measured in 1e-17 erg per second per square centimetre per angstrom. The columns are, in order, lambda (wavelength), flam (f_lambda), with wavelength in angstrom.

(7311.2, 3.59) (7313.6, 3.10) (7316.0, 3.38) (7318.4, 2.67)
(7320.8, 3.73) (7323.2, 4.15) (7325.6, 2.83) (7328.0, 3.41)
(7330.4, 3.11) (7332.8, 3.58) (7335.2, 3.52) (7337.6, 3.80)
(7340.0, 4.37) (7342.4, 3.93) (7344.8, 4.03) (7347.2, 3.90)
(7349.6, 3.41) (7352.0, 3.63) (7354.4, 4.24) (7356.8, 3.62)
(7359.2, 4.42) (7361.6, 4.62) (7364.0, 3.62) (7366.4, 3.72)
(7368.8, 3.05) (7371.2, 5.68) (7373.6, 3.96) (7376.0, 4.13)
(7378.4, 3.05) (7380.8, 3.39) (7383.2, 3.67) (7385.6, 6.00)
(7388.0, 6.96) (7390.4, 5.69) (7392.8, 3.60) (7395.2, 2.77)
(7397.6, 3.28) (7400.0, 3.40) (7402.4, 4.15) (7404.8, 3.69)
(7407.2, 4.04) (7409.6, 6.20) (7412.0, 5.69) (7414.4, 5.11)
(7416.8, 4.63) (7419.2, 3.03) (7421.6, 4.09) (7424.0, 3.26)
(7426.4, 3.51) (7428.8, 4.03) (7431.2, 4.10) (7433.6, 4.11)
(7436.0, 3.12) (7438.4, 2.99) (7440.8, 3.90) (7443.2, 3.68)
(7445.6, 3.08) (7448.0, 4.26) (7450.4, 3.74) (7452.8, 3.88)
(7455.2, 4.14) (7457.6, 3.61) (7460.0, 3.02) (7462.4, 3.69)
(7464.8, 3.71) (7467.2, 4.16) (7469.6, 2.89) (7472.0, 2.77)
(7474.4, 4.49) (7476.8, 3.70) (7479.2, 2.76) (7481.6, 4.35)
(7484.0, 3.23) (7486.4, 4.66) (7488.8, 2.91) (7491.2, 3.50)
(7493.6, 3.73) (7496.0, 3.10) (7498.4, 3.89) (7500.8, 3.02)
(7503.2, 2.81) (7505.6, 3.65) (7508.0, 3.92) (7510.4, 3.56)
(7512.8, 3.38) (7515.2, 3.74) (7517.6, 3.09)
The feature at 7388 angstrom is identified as H-alpha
